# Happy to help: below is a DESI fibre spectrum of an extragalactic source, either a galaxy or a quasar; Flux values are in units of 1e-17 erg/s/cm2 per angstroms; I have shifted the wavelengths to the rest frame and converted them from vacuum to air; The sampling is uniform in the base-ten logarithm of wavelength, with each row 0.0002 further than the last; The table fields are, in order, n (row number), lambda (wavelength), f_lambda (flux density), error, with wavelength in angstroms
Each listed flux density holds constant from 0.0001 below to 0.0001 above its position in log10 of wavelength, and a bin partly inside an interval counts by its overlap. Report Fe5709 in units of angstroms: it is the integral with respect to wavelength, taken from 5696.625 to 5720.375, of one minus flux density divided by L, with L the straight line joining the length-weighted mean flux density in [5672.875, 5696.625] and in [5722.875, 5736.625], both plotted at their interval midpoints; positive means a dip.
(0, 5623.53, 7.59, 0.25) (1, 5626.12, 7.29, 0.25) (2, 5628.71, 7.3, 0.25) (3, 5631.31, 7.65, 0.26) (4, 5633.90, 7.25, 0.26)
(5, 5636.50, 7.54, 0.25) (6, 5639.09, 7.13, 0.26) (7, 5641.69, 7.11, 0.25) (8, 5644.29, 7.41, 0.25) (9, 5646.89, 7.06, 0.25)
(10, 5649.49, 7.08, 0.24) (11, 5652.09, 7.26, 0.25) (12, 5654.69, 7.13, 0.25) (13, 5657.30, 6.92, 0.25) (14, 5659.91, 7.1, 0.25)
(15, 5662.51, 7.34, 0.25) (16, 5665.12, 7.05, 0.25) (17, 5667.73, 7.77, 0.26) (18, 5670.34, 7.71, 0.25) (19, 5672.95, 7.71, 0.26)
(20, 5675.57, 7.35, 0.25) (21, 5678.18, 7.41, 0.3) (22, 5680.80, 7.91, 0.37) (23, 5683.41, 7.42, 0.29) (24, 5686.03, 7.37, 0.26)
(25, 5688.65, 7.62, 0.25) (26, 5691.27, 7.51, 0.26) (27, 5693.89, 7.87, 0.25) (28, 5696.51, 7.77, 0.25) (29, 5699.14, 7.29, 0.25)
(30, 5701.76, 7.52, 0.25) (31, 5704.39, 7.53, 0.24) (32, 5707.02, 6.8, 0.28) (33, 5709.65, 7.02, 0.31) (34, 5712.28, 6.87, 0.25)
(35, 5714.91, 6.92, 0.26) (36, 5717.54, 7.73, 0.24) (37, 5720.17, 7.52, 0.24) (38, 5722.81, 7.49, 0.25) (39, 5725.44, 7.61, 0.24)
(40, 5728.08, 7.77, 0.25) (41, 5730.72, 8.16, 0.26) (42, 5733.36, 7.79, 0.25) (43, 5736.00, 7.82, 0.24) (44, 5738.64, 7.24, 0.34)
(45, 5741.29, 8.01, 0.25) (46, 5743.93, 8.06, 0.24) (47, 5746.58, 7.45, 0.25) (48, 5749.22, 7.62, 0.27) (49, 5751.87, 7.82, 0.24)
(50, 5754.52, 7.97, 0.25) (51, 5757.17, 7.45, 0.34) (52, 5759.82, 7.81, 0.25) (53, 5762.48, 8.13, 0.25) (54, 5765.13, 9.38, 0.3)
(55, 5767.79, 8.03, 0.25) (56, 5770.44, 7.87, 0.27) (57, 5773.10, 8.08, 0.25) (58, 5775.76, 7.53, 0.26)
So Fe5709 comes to 1.4 angstroms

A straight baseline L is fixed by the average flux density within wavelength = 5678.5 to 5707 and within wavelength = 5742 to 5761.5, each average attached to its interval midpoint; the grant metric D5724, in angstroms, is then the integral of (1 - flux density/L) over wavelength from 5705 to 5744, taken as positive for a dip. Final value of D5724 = 0.8 angstroms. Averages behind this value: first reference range 7.54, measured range 7.5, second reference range 7.76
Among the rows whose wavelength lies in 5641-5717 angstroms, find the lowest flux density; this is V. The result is 6.8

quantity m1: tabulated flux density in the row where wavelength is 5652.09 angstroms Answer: 7.26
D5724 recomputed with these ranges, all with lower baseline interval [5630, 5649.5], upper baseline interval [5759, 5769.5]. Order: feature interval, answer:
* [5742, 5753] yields 0.6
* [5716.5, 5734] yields 0.6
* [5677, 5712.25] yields 1.4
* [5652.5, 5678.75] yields 0.6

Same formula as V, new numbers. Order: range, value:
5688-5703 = 7.29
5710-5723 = 6.87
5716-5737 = 7.49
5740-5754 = 7.45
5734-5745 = 7.24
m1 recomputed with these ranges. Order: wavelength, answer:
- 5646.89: 7.06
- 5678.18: 7.41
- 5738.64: 7.24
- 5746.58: 7.45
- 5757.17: 7.45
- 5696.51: 7.77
